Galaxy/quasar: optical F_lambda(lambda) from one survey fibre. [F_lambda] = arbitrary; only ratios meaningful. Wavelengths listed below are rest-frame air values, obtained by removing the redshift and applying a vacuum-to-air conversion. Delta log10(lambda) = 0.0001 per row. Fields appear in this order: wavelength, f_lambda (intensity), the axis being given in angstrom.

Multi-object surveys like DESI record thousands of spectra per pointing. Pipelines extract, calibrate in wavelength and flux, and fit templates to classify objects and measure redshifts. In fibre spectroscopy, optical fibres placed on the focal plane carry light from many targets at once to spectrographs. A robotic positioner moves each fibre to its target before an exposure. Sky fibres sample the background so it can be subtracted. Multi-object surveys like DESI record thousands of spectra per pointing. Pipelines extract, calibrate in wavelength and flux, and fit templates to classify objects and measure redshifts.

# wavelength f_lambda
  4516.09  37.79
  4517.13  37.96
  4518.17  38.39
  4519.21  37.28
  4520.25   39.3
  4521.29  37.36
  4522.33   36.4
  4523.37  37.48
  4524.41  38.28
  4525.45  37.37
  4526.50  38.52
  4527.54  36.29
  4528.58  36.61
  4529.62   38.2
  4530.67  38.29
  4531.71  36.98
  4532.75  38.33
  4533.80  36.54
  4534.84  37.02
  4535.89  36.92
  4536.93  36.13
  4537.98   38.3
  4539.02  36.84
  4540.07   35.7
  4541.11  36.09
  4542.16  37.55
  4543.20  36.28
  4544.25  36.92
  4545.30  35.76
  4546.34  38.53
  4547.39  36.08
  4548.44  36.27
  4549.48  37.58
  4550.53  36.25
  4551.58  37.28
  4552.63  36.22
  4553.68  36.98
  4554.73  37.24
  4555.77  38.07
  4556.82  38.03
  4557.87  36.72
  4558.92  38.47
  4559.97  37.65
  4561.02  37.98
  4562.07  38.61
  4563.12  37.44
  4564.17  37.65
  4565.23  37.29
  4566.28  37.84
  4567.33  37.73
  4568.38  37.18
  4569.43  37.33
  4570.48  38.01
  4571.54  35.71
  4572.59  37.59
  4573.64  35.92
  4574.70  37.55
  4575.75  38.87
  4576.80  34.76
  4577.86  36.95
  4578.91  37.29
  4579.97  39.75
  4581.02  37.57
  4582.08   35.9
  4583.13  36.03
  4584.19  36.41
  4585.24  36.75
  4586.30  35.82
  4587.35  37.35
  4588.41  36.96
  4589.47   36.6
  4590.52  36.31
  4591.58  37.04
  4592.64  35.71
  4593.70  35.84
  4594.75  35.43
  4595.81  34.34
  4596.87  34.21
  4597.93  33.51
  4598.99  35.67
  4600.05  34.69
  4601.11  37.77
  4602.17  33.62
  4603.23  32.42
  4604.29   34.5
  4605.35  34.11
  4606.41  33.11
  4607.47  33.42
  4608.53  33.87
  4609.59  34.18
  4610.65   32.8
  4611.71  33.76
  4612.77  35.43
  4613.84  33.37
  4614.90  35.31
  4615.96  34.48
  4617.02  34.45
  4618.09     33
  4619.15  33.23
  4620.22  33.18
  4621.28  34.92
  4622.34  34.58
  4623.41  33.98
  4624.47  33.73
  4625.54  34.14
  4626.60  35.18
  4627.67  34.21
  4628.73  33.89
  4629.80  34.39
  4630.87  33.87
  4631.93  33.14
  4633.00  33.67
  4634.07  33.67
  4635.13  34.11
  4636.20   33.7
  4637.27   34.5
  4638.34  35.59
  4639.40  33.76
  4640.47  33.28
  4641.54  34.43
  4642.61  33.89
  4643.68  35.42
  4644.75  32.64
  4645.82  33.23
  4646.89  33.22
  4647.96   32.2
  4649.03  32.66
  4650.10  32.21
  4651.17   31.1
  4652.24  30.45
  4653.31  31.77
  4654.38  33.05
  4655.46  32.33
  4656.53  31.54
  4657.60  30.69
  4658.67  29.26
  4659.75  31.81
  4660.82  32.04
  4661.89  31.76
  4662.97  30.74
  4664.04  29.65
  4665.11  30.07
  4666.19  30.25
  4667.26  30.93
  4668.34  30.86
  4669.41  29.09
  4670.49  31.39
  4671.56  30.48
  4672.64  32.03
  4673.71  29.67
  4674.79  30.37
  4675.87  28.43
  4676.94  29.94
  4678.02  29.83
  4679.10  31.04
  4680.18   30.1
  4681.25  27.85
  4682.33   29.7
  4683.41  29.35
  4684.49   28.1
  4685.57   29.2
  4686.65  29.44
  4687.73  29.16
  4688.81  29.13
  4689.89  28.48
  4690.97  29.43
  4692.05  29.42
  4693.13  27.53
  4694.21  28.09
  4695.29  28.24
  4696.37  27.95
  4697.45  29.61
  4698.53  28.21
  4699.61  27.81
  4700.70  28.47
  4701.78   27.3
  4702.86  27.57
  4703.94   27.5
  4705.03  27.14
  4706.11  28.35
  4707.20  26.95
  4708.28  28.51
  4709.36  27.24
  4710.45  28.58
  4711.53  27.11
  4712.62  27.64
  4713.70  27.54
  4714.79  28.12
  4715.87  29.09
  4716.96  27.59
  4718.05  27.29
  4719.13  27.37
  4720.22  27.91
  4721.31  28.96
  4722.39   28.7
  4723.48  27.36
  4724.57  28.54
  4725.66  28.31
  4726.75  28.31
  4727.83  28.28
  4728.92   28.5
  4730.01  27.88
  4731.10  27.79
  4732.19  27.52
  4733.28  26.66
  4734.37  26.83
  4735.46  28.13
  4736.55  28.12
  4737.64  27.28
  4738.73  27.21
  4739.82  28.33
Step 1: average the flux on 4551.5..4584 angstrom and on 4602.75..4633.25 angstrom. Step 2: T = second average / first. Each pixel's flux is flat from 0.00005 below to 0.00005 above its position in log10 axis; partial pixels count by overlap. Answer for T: 0.9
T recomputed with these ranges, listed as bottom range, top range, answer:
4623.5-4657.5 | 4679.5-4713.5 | 0.85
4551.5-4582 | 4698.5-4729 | 0.75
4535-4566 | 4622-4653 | 0.90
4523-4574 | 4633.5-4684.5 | 0.85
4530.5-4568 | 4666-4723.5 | 0.77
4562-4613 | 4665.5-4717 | 0.80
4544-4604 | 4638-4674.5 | 0.87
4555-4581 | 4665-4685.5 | 0.80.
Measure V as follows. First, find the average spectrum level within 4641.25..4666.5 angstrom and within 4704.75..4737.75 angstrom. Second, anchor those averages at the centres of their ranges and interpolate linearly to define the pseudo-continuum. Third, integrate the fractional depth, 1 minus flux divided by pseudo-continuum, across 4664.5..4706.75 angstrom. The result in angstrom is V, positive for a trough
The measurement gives 1.2 angstrom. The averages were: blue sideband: 31.9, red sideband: 27.9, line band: 29.2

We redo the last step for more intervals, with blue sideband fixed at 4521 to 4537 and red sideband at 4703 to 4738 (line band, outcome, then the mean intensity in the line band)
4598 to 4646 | -2.0 angstrom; 34.1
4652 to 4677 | -0.1 angstrom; 30.8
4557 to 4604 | -2.4 angstrom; 36.6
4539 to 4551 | 0.0 angstrom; 36.7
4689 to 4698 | 0.2 angstrom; 28.6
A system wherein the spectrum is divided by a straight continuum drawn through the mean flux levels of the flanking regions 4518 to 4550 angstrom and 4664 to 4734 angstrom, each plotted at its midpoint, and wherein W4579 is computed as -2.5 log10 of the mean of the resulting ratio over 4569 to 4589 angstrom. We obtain -0.06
